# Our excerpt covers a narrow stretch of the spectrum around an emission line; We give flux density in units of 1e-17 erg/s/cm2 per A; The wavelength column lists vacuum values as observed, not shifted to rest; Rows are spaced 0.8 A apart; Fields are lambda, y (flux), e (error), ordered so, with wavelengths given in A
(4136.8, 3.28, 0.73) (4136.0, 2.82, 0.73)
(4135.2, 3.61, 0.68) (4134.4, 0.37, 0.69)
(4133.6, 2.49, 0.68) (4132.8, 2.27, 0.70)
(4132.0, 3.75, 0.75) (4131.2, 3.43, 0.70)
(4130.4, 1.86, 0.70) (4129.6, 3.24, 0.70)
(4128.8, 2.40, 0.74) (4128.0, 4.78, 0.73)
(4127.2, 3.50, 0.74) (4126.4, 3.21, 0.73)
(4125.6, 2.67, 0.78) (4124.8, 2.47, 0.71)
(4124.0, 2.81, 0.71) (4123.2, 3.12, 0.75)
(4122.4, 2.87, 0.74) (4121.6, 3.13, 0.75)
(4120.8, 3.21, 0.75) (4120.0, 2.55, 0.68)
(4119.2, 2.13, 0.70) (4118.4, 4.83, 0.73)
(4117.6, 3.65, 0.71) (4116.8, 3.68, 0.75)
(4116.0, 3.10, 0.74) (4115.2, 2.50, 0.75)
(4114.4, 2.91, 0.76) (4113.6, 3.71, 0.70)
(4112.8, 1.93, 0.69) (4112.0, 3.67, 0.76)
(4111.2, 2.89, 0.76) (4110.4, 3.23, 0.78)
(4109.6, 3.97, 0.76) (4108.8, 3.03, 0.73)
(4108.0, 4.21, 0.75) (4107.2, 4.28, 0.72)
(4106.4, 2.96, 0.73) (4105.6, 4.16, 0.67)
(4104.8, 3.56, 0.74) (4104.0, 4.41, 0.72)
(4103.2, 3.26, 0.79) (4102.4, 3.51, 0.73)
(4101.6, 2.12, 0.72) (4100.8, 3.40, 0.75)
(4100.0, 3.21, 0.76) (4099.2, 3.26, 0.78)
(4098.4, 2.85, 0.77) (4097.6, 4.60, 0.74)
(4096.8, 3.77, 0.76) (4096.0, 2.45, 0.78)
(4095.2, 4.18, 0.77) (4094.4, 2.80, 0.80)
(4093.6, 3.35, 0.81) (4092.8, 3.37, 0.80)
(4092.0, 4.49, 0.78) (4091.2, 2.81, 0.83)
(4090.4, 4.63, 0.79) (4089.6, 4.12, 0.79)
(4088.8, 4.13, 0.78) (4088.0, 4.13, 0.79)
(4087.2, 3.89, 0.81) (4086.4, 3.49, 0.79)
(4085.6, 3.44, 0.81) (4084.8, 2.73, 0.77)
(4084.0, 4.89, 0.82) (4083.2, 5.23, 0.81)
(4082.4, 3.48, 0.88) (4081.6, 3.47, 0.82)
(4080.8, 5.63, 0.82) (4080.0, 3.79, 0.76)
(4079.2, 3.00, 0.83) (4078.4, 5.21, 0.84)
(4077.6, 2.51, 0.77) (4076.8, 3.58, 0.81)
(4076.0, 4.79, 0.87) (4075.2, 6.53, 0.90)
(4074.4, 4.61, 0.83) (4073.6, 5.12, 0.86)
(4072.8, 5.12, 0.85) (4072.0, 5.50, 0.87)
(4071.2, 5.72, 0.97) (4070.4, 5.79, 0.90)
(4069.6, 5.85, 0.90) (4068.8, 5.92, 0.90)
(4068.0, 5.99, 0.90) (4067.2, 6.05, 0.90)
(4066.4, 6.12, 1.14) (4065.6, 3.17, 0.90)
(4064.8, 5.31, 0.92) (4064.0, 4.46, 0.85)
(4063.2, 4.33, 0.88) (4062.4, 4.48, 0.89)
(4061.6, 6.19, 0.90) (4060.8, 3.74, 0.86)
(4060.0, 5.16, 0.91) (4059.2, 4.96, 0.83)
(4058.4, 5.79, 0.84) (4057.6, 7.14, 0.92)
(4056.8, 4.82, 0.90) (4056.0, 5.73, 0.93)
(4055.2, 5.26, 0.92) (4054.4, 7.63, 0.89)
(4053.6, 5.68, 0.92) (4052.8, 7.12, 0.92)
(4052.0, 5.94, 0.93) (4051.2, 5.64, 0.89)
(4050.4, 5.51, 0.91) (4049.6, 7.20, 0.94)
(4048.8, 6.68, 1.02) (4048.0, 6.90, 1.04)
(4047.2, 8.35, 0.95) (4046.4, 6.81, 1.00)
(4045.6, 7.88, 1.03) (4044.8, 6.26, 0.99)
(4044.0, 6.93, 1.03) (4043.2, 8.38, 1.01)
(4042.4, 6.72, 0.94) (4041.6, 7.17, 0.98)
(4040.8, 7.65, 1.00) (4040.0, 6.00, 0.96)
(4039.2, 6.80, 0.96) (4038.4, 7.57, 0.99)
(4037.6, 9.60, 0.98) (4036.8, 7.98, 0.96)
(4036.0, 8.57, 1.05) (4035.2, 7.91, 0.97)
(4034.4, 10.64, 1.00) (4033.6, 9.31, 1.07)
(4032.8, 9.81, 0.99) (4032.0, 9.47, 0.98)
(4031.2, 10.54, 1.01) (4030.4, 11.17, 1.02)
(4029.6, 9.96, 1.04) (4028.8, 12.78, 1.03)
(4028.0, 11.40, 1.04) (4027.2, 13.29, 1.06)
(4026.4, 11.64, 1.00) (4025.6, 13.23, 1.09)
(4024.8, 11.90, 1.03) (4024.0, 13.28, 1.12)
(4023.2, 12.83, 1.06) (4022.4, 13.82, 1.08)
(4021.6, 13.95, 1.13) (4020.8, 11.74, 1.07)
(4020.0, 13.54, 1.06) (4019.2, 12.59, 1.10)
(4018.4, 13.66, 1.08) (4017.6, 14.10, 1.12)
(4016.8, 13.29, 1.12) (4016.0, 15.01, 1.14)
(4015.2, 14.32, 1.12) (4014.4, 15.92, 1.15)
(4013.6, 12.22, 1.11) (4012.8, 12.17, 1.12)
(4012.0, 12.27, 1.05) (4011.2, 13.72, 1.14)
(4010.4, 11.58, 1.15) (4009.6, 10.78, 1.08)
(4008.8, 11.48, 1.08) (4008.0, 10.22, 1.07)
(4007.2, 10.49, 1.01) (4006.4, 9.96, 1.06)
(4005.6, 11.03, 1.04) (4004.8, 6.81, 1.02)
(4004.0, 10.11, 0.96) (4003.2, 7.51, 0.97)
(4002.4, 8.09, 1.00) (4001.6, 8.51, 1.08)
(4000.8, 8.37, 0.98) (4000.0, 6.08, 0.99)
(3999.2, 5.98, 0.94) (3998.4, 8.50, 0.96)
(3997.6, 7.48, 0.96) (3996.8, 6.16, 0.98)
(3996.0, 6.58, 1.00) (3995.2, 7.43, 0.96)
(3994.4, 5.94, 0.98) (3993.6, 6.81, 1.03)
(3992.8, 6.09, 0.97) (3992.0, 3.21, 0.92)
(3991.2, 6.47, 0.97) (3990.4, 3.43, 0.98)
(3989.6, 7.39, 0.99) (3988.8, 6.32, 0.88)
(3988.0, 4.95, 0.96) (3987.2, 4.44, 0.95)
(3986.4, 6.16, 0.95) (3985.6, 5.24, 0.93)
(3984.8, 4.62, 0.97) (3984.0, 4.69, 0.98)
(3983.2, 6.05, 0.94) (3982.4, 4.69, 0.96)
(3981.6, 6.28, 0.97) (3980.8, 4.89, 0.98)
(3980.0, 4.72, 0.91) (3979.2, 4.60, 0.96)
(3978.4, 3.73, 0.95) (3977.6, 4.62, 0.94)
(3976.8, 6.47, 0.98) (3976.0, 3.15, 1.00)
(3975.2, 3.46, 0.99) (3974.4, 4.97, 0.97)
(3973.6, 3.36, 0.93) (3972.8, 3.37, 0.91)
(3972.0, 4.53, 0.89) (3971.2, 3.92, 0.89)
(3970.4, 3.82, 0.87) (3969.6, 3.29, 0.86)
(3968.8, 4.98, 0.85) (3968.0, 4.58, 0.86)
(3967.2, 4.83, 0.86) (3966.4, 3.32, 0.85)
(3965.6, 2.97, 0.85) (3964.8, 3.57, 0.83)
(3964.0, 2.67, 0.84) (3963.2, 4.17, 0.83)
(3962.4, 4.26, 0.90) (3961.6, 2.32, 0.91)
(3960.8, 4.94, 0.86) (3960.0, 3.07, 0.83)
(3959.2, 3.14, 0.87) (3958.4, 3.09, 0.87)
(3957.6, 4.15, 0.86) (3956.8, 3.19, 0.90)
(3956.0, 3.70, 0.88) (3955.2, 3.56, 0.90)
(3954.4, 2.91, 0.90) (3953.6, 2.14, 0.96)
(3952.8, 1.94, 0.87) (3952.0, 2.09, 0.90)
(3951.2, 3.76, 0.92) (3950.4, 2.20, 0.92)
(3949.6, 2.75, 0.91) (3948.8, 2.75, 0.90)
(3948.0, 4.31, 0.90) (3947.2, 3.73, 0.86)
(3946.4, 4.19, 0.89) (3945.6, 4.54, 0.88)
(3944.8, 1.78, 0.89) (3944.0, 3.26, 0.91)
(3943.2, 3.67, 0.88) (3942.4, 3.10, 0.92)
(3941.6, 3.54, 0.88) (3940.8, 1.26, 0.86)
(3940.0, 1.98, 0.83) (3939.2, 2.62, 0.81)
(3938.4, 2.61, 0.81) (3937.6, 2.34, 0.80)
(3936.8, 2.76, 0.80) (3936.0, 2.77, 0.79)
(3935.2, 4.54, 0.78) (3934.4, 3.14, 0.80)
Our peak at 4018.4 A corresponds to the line C IV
